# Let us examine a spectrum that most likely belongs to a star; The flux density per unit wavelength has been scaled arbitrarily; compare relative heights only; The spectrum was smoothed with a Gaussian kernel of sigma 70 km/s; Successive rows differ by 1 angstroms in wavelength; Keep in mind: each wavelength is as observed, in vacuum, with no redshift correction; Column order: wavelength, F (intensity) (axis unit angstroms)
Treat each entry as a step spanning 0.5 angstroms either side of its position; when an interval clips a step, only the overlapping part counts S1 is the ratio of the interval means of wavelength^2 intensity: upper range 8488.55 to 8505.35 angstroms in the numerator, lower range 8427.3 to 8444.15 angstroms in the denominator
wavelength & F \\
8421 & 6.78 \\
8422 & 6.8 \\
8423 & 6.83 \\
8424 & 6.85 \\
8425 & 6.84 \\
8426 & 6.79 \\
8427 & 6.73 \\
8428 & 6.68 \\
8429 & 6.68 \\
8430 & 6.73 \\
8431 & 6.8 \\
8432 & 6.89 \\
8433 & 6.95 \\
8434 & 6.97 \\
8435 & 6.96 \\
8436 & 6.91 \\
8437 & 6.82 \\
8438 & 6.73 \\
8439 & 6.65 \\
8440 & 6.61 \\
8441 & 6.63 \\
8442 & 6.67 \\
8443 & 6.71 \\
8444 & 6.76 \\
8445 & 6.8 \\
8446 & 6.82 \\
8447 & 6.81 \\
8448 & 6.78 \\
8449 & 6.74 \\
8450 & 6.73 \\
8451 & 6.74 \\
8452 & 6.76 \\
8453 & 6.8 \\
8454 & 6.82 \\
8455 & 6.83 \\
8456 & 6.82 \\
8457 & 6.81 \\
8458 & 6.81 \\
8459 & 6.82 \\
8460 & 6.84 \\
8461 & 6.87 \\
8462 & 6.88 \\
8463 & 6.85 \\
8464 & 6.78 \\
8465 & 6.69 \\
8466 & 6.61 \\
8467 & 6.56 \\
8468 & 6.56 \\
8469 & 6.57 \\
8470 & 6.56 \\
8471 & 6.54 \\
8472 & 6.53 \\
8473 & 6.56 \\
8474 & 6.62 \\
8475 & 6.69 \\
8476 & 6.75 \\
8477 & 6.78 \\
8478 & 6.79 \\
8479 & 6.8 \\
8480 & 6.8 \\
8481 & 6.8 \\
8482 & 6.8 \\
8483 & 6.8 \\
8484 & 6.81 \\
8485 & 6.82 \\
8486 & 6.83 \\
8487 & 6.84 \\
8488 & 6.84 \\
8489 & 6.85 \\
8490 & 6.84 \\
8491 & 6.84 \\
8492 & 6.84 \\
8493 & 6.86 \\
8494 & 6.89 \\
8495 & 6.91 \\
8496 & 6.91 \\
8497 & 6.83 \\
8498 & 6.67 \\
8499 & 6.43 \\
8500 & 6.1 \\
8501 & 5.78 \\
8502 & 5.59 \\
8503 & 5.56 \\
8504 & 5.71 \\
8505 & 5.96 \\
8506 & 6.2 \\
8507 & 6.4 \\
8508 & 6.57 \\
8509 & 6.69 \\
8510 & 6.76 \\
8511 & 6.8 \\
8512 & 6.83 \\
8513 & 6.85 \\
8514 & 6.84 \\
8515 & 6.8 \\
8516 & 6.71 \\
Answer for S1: 0.97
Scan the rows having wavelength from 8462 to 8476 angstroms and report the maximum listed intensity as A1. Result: 6.88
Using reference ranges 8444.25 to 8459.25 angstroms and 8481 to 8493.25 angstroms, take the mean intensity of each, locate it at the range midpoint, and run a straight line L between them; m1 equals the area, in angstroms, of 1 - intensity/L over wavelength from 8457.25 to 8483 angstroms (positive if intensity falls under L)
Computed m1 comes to 0.36 angstroms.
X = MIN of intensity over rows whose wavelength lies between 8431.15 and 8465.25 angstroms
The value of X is 6.61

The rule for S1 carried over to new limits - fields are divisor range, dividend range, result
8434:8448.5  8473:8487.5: 1.01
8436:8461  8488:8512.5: 0.97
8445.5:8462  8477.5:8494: 1.01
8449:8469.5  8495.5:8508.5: 0.93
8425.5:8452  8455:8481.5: 1.00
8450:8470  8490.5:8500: 1.01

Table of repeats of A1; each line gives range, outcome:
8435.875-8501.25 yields 6.91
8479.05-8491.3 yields 6.85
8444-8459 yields 6.83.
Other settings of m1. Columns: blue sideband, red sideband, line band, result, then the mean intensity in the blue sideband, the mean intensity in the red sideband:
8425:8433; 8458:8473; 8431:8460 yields -0.2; 6.77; 6.69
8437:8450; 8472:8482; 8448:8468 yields -0.1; 6.73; 6.73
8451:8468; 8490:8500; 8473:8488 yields 0.0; 6.78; 6.77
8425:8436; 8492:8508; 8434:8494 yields -1.6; 6.82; 6.34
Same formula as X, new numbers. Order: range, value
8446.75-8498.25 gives 6.53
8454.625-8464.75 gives 6.78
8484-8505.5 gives 5.56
